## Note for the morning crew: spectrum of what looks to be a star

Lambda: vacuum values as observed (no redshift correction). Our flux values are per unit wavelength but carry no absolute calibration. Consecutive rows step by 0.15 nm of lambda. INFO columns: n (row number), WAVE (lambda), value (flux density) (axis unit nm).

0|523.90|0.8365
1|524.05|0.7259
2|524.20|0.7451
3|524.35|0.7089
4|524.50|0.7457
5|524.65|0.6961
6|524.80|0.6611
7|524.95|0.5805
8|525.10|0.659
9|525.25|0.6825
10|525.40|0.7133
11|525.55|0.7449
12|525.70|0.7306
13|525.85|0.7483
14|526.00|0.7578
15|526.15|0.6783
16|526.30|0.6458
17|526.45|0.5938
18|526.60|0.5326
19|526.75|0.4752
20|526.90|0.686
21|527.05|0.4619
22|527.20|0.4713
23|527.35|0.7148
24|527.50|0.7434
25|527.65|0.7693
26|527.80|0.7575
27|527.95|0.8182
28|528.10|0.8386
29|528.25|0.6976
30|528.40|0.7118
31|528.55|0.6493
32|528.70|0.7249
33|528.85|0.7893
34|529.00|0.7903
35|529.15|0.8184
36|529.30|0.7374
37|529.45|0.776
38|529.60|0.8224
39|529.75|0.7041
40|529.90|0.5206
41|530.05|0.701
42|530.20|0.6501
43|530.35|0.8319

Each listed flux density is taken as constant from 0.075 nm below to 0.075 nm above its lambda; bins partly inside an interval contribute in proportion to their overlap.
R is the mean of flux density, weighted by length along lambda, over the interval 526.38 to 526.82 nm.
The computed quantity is 0.534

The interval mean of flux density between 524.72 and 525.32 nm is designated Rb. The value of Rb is 0.646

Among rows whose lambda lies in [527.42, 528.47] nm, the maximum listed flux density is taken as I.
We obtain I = 0.8386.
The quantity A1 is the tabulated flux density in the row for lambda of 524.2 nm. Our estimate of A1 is 0.7451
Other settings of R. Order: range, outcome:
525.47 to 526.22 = 0.732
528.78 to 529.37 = 0.784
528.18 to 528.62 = 0.687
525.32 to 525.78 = 0.729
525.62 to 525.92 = 0.739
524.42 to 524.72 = 0.721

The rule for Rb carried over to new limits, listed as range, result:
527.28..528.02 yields 0.761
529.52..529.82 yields 0.764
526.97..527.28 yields 0.474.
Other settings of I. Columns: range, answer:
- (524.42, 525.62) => 0.7457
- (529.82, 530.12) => 0.701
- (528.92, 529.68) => 0.8224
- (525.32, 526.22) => 0.7578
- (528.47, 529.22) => 0.8184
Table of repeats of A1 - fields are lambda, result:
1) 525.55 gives 0.7449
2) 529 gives 0.7903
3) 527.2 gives 0.4713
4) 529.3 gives 0.7374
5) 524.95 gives 0.5805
